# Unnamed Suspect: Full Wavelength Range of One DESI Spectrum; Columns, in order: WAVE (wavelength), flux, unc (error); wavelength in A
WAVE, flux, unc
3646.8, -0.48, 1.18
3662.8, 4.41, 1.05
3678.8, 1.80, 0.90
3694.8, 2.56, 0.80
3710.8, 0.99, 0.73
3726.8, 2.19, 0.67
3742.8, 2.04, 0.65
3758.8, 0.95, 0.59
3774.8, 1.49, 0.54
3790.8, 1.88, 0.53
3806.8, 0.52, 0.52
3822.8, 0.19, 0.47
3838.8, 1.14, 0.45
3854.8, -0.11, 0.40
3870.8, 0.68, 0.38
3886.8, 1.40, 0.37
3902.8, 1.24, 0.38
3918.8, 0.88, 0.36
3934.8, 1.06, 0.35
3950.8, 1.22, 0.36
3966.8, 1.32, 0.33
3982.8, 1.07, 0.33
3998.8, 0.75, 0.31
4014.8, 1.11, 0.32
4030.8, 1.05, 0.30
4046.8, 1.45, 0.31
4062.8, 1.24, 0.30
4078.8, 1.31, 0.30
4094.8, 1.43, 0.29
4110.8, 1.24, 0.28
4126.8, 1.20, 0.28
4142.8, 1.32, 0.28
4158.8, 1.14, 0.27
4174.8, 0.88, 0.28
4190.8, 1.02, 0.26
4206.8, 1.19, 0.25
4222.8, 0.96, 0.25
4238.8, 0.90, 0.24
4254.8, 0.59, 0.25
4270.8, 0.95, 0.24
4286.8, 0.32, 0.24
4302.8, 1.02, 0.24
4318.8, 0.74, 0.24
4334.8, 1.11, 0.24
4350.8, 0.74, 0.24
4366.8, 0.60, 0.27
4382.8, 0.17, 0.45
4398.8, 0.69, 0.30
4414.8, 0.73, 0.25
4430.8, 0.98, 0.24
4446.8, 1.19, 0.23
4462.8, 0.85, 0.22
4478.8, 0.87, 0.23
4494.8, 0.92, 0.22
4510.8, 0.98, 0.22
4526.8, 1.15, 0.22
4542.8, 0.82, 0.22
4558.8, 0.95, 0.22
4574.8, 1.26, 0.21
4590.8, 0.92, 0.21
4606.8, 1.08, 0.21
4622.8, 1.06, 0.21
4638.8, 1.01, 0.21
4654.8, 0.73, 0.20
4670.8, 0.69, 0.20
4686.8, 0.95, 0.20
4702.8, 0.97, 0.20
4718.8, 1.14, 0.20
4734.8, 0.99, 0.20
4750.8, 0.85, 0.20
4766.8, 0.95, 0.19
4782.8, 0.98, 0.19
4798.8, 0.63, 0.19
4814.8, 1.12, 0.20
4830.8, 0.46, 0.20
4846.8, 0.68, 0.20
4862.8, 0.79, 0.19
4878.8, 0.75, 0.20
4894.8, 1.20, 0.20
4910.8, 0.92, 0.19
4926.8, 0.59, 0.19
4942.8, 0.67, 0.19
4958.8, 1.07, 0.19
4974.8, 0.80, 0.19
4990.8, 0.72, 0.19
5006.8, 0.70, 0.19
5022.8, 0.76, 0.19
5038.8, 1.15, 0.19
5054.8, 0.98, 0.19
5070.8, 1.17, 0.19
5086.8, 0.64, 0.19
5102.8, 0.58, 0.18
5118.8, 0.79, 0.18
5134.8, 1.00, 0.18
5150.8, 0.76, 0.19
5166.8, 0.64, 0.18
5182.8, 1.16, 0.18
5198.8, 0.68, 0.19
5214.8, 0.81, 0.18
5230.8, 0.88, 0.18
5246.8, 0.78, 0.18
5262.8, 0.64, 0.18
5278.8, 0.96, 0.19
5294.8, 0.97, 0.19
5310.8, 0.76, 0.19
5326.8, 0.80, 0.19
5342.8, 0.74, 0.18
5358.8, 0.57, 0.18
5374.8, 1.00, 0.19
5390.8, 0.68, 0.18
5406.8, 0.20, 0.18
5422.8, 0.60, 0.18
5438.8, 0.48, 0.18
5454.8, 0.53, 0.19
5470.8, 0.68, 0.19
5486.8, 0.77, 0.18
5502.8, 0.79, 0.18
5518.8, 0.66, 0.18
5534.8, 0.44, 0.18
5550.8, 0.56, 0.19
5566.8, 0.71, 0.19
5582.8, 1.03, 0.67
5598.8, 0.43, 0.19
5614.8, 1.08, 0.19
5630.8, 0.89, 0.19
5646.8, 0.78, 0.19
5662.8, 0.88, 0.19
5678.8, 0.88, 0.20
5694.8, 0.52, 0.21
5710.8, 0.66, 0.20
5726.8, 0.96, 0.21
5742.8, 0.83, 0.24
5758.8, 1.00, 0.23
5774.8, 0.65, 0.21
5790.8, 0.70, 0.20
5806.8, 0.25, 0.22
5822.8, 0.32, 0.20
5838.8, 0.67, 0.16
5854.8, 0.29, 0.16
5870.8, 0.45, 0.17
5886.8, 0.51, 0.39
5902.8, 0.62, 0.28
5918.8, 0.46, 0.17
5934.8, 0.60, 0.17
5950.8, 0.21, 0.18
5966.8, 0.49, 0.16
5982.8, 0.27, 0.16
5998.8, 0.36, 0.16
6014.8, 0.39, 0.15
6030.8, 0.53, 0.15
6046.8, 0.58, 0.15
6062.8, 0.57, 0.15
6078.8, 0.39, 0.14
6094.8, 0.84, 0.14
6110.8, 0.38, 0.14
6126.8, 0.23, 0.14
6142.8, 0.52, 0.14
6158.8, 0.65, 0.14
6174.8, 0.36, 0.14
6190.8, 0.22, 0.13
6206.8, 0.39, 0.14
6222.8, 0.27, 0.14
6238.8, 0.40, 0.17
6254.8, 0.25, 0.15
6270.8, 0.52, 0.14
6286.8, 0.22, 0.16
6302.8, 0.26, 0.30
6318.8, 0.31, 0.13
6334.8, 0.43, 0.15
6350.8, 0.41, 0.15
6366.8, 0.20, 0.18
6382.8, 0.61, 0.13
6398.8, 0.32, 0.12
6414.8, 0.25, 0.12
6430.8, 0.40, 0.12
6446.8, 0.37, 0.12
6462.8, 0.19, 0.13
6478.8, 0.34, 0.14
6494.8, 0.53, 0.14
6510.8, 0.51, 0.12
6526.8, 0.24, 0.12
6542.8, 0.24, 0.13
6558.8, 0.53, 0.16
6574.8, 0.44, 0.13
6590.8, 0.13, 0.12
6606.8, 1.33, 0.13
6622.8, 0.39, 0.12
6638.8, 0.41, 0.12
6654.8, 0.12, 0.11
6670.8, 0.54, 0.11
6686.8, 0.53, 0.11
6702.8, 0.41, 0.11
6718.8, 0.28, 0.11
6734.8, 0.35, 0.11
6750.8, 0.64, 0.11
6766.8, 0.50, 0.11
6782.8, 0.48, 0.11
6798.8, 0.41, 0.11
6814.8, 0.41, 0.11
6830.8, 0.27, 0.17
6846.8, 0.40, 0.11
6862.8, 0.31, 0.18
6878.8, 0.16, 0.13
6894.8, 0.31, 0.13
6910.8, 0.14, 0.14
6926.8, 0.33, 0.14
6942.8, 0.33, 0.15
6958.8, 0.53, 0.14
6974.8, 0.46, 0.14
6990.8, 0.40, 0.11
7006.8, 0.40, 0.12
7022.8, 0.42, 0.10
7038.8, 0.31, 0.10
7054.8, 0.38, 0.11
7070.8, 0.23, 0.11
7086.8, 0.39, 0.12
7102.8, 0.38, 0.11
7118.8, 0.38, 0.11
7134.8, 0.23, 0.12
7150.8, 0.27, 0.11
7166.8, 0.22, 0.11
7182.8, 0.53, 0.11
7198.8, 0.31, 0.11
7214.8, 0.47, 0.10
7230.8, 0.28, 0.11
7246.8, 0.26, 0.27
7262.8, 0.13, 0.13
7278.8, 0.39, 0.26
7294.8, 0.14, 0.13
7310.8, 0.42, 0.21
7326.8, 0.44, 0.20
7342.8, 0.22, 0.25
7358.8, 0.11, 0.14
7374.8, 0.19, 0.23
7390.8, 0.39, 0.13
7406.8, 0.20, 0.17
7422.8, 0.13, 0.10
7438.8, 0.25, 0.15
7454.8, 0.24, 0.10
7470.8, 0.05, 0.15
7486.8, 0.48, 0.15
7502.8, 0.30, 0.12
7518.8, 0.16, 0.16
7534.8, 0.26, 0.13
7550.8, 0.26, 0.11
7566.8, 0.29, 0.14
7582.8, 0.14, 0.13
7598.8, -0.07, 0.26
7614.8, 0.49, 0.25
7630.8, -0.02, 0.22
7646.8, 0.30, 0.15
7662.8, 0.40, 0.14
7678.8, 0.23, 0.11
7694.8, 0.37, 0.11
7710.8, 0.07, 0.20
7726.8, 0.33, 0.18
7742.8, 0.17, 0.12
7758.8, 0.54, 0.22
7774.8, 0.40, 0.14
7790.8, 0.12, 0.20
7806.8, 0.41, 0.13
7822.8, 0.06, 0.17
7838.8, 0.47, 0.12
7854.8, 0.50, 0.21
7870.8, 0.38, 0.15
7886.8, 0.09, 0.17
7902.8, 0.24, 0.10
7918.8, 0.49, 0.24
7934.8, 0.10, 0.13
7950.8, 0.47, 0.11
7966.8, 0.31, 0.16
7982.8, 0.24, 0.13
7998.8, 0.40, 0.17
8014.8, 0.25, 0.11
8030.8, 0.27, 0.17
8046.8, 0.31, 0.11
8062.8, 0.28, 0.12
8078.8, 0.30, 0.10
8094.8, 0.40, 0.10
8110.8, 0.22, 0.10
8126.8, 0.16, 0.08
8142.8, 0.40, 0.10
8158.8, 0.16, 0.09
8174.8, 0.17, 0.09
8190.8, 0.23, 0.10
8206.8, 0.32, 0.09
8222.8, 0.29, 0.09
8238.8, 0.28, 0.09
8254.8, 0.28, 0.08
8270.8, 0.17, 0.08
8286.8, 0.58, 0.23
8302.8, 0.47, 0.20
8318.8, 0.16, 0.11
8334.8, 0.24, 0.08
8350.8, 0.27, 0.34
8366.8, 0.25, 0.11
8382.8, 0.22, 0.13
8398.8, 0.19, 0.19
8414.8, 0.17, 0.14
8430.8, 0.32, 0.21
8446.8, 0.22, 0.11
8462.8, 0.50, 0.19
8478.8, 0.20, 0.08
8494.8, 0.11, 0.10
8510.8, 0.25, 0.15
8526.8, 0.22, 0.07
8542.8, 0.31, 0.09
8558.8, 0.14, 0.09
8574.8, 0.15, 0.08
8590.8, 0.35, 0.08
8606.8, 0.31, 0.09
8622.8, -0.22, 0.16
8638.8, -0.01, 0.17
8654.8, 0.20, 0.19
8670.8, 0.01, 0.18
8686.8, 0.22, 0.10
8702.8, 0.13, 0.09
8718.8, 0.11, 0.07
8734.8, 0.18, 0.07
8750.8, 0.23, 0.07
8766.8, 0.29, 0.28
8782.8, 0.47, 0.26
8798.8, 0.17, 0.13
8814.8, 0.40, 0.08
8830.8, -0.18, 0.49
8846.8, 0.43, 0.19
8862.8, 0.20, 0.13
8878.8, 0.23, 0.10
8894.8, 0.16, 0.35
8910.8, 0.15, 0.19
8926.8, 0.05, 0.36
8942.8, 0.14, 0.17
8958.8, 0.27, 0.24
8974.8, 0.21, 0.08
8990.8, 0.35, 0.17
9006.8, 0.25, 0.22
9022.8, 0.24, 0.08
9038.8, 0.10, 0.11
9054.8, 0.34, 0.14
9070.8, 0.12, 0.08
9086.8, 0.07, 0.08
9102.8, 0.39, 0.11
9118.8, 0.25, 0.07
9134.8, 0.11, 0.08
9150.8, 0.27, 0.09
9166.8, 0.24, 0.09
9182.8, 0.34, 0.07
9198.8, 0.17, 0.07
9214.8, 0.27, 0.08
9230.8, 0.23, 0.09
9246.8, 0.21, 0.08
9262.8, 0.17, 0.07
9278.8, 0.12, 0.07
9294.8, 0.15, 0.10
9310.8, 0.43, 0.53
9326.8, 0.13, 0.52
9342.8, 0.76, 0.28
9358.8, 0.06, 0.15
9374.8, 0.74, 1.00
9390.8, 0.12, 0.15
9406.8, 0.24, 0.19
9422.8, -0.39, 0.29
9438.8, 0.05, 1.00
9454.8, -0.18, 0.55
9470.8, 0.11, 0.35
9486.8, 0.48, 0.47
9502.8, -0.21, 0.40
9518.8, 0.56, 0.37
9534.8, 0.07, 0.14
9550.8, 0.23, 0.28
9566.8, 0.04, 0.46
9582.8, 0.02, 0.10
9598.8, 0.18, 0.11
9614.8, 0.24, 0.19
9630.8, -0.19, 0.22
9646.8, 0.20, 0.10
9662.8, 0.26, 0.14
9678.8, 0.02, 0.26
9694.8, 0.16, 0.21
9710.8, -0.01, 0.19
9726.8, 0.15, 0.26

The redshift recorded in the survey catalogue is 0.01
